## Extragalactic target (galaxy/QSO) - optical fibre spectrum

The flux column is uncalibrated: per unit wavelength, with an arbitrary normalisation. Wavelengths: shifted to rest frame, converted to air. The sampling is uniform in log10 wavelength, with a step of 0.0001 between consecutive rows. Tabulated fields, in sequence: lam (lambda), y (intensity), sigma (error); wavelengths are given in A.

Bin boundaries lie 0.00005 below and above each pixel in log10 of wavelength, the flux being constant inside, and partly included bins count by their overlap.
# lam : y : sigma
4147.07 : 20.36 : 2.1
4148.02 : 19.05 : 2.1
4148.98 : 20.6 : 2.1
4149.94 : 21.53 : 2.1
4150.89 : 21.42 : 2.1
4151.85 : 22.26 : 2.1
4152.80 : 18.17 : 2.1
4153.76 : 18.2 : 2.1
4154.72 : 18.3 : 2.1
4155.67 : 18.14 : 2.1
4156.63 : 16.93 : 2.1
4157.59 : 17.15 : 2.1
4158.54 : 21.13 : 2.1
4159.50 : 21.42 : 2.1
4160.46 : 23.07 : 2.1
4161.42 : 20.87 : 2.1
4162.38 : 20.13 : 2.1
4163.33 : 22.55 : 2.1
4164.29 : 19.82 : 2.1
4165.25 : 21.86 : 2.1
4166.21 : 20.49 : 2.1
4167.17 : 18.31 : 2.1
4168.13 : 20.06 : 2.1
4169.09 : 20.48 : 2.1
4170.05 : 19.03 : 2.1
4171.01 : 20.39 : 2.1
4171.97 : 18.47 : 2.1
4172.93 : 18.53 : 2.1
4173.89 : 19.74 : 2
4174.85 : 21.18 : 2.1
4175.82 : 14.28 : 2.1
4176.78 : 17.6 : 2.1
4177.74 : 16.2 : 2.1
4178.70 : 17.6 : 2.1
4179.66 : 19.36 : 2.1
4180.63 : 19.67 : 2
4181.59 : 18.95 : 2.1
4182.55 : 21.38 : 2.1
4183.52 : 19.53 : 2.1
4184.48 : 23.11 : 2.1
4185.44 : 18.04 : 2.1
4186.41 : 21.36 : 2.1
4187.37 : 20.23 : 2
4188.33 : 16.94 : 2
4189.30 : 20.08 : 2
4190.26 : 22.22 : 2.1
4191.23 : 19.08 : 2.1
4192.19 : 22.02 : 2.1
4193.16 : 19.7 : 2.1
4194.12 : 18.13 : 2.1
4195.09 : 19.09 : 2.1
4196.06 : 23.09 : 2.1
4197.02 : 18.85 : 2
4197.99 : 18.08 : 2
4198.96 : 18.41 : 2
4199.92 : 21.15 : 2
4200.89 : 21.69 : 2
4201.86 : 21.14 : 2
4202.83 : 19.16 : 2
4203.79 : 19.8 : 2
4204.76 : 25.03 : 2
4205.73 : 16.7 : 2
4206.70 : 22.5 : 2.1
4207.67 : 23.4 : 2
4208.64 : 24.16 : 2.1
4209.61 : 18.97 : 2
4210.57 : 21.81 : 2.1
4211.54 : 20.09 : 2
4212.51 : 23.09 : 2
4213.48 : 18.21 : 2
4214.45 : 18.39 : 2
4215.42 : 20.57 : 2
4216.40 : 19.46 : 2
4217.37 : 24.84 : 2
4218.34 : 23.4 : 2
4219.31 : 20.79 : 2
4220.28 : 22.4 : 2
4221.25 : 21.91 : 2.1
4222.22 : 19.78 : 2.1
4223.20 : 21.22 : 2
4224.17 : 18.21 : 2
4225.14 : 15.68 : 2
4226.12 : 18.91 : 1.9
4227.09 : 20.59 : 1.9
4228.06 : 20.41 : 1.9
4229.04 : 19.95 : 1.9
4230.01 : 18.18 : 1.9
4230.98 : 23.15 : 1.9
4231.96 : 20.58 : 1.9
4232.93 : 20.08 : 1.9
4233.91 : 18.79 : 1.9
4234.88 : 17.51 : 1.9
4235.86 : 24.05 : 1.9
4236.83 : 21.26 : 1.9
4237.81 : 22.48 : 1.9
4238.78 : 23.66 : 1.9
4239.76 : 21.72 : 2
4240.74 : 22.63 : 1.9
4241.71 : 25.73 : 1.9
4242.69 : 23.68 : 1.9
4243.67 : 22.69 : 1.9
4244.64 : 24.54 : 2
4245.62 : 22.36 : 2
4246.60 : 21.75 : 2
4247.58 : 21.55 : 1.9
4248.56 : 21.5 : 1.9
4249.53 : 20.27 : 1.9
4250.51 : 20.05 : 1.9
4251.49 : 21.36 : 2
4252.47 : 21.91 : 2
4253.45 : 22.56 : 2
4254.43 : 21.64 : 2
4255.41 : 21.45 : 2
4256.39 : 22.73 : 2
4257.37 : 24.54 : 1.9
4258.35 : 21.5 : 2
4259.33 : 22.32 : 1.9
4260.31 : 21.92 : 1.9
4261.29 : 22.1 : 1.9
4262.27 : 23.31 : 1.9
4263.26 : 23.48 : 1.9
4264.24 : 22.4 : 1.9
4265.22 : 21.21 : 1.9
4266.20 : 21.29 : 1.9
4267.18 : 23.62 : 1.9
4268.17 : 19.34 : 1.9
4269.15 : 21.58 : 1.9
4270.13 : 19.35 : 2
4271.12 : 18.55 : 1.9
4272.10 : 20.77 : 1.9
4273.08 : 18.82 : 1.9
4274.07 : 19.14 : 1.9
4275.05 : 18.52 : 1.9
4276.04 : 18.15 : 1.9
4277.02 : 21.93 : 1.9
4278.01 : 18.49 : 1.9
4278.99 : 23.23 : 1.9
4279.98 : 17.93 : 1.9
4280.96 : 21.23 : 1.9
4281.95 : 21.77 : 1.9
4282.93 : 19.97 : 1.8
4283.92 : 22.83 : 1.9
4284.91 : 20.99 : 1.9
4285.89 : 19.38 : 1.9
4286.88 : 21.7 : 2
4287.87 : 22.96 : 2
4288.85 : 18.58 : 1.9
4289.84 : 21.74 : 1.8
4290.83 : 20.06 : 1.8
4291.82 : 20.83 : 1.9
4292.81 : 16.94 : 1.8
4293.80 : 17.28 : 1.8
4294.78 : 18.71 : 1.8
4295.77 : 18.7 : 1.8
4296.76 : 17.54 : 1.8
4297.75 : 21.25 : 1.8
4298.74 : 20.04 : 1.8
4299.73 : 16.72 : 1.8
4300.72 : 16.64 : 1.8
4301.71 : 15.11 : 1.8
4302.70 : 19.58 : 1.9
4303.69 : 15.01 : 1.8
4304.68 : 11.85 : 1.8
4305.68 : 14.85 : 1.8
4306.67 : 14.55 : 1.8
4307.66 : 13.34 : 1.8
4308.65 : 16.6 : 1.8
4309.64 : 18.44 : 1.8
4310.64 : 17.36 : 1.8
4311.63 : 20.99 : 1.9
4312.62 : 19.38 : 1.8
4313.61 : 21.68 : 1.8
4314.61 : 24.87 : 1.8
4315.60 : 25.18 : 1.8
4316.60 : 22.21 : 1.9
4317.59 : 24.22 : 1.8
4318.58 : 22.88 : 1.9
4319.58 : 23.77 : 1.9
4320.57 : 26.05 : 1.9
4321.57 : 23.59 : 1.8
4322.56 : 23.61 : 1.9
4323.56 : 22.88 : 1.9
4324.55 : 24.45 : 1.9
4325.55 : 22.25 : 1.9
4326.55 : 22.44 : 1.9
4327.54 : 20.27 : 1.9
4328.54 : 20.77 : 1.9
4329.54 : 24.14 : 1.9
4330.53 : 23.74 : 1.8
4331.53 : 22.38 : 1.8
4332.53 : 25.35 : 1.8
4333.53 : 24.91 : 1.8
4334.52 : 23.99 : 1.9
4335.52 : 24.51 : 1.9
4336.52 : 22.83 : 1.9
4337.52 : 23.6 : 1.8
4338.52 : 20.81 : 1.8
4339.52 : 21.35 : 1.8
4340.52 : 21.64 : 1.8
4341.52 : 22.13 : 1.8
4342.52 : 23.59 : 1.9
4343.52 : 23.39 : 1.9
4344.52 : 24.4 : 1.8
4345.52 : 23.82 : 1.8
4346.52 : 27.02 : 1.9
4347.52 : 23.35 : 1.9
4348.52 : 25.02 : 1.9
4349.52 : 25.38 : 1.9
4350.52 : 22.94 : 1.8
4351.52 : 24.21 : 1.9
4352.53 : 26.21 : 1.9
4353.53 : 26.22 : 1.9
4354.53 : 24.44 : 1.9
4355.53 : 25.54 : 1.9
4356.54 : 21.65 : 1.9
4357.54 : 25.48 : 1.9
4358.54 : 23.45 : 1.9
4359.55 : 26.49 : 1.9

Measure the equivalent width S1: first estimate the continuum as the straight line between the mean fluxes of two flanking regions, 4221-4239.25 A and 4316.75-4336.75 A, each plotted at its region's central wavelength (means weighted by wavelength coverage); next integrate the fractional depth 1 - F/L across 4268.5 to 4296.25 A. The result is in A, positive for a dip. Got 2.5 A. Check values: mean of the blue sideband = 20.3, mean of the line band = 20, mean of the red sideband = 23.4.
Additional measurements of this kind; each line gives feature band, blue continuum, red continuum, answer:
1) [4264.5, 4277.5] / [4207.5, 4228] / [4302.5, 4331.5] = 0.33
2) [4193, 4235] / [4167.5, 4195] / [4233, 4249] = 0.98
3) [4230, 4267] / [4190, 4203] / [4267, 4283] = -3.54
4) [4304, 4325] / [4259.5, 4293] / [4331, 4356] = 1.92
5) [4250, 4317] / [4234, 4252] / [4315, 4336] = 8.06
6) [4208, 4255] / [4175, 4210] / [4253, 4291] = -1.65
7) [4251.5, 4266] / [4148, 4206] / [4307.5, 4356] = -0.55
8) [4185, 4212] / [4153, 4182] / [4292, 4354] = -0.89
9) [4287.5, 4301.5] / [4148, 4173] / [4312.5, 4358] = 2.30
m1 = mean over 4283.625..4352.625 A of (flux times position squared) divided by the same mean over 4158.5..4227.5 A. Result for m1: 1.12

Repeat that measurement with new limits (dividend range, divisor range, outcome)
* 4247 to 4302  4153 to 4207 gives 1.09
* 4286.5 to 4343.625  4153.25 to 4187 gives 1.14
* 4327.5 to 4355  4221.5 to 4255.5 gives 1.17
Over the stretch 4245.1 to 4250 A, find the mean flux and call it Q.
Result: 21.5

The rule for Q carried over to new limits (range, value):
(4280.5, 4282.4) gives 21.5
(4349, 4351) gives 24.2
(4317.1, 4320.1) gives 23.7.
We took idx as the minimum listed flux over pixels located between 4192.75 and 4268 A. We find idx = 15.68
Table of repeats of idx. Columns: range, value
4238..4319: 11.85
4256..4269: 19.34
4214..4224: 18.39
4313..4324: 21.68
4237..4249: 21.5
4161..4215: 14.28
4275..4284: 17.93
